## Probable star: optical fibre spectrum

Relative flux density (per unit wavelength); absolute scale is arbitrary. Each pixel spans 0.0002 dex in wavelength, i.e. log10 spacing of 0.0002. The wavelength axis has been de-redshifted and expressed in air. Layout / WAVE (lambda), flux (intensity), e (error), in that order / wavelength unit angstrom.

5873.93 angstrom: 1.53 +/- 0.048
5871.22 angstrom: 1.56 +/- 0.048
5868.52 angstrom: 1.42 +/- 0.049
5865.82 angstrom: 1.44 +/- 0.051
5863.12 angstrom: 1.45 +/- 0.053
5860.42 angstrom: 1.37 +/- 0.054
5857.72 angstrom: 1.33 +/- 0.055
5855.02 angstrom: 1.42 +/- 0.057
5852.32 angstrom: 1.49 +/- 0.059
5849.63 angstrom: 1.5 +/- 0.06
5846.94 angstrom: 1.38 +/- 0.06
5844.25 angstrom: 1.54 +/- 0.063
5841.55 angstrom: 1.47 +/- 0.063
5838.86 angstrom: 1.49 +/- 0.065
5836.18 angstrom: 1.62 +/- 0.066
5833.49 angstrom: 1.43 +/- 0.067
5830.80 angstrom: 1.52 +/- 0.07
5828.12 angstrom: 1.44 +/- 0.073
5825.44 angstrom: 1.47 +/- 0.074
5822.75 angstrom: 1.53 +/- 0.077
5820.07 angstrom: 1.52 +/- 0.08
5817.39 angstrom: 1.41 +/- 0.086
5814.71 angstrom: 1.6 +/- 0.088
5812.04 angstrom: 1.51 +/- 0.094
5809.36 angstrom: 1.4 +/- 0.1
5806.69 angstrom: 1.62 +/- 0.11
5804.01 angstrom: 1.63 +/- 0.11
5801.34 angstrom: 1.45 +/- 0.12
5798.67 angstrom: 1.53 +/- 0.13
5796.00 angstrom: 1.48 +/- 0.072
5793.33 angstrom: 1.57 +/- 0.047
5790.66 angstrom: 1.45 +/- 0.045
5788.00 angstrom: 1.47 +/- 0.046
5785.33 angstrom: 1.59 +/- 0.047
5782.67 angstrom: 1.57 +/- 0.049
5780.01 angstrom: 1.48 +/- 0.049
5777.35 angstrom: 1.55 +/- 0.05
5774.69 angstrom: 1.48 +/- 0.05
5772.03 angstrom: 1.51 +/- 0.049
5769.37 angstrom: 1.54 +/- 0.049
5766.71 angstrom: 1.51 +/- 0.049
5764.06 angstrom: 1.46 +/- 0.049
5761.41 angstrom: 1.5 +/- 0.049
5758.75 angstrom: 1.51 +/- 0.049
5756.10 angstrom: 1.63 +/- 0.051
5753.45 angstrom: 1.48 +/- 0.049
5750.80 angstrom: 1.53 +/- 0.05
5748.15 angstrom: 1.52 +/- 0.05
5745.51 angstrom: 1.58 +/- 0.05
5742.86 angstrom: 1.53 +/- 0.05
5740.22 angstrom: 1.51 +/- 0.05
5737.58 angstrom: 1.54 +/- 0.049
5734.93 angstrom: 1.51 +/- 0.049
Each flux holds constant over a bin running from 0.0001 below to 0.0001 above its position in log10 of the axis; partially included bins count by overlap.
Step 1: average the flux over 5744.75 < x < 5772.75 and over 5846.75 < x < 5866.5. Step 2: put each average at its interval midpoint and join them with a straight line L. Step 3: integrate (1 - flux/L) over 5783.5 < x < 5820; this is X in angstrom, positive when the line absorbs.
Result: -0.9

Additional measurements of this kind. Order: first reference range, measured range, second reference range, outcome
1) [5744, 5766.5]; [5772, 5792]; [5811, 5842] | 0.05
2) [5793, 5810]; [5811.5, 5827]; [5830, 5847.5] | 0.08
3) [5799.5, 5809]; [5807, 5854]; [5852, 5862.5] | -0.64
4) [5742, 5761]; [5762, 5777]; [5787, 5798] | 0.16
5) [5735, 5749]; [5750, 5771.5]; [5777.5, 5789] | 0.19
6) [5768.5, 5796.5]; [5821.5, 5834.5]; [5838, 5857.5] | -0.01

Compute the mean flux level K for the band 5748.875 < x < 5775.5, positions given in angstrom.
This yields 1.52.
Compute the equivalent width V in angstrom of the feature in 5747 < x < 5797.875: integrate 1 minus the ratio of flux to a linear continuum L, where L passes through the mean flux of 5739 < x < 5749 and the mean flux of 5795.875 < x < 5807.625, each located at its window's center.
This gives 0.8 angstrom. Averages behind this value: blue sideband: 1.54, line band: 1.52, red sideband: 1.55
